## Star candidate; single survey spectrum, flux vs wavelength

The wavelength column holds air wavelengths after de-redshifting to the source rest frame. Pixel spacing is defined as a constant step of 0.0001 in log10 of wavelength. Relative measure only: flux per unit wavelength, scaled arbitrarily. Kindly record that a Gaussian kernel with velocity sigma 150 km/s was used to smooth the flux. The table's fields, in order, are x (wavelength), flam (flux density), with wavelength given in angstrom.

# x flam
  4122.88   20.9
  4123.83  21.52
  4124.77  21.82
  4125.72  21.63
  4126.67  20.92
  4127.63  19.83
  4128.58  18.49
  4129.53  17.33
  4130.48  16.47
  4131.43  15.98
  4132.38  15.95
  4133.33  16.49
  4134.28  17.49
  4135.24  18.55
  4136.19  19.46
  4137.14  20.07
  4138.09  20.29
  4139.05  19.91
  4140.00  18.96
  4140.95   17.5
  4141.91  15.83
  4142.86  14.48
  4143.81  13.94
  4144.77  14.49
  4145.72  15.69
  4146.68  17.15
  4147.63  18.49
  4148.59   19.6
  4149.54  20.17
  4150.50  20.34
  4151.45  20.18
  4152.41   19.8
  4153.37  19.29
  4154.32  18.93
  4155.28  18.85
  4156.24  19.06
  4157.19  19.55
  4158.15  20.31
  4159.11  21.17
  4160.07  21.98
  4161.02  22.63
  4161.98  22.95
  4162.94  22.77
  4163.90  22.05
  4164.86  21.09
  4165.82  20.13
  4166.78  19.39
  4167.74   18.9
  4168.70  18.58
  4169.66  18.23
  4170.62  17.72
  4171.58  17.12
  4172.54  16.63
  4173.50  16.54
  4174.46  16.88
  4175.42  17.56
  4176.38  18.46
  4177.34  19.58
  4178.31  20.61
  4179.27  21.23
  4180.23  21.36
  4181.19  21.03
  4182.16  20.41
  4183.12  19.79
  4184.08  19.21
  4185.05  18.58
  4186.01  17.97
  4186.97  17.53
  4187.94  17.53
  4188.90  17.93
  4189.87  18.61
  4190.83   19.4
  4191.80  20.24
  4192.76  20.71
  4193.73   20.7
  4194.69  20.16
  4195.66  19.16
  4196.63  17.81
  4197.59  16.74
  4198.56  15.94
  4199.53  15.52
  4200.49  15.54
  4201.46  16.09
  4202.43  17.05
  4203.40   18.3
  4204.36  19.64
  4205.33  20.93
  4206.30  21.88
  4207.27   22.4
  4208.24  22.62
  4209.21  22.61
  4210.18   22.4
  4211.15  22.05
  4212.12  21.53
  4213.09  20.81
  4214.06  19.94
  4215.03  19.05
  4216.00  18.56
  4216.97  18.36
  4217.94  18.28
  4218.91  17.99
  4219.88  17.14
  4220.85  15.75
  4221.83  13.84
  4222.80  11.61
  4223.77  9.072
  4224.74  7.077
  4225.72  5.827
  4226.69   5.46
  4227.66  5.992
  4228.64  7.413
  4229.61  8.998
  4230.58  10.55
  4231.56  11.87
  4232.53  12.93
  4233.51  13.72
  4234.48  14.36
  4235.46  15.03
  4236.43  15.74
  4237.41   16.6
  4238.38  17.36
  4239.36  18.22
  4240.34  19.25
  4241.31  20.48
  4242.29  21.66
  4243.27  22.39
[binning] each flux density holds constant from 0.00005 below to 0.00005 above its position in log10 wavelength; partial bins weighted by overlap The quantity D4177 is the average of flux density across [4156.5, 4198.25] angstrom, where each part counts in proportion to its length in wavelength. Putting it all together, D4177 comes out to 19.4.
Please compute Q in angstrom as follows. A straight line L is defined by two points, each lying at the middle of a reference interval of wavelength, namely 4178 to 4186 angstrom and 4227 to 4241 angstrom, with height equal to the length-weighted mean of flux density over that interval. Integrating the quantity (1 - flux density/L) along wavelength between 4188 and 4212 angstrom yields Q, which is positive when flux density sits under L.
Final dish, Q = -2.2 angstrom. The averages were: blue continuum 20.1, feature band 19.4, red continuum 13.4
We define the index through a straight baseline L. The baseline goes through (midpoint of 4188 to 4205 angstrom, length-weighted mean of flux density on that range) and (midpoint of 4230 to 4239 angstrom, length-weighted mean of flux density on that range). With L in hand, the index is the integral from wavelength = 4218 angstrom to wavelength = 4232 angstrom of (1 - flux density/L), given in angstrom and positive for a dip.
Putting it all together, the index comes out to 4.1 angstrom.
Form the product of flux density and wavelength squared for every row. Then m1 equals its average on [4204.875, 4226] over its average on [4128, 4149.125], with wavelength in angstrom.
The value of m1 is 1.06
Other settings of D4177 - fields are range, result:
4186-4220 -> 19.2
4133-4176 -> 18.8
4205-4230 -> 16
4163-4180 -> 19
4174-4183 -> 19.7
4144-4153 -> 18.3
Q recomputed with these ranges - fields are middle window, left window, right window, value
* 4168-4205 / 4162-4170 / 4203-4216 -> 3.9 angstrom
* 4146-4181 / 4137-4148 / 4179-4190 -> -2.7 angstrom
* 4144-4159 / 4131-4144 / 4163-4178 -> -0.6 angstrom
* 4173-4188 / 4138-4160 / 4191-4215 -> 0.1 angstrom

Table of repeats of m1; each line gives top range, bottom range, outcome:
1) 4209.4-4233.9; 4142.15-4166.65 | 0.76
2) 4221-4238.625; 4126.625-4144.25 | 0.67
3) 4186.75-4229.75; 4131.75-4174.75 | 0.93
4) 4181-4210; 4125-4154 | 1.08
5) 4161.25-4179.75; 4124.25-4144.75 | 1.09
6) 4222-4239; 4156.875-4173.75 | 0.58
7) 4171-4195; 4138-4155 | 1.07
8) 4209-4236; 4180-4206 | 0.79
